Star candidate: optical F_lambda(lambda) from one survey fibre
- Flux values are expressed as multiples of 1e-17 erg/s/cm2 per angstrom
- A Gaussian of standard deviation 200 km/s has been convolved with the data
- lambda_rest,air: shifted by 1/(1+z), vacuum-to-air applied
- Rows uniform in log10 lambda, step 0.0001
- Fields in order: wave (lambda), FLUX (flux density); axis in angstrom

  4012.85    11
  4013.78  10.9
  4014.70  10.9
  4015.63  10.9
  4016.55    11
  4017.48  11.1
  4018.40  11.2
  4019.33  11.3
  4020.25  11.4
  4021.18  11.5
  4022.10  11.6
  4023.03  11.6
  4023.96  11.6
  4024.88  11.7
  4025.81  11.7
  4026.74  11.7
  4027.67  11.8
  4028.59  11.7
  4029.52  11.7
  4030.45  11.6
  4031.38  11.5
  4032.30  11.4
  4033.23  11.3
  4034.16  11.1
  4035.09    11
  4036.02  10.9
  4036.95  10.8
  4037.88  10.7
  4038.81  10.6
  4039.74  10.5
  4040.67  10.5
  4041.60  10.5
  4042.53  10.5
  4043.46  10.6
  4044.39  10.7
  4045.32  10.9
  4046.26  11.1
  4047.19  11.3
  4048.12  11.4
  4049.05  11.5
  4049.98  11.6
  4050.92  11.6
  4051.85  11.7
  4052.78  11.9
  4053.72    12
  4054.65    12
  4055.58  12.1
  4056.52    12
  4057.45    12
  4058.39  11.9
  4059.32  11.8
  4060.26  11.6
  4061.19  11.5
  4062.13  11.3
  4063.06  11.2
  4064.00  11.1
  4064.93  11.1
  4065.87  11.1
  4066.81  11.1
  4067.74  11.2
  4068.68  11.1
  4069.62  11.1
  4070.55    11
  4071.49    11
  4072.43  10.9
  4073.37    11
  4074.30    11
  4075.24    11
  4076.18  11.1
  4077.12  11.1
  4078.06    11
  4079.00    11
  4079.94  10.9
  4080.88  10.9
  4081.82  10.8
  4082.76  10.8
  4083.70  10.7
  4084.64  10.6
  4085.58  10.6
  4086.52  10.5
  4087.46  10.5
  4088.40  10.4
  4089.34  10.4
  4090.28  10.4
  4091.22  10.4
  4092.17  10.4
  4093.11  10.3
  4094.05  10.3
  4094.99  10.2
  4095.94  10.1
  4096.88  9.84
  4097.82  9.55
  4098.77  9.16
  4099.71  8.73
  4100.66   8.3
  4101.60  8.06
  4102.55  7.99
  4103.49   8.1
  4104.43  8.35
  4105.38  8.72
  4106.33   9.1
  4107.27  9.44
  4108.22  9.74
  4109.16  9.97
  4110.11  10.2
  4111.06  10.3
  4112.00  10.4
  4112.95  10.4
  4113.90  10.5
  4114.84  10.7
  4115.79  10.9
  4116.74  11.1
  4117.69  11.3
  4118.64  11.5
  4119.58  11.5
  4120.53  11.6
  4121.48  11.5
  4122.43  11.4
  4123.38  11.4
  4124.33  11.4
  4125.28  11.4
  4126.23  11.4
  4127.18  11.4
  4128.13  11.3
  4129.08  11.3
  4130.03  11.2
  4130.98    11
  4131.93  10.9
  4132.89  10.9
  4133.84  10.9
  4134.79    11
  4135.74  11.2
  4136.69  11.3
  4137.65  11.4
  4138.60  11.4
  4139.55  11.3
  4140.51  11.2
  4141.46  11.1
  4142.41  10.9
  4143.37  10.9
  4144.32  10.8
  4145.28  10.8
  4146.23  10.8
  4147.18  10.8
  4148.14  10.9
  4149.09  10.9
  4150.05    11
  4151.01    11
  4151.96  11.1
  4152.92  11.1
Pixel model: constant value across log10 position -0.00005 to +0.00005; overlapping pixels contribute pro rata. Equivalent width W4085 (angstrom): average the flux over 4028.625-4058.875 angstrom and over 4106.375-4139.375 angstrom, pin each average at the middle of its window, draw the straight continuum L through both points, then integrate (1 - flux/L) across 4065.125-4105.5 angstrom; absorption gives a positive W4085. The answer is 3.0 angstrom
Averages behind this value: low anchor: 11.3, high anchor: 11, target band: 10.3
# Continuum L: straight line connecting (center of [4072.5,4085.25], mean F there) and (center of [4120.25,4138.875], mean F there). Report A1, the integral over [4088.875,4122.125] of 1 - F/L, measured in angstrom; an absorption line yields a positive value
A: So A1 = 3.3 angstrom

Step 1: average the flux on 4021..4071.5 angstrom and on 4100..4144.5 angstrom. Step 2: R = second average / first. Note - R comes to 0.93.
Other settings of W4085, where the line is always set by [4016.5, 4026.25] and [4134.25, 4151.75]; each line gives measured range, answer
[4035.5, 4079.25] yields 0.46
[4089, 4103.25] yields 2.06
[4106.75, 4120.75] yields 0.66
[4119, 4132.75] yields -0.28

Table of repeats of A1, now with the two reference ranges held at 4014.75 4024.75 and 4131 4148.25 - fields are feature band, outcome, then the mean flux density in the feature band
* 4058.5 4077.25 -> 0.0 angstrom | 11.2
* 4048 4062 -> -0.7 angstrom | 11.8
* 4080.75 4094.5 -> 0.8 angstrom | 10.5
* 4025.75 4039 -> 0.0 angstrom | 11.3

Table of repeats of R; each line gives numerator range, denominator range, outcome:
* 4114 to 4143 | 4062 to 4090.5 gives 1.03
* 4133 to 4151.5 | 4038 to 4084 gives 0.99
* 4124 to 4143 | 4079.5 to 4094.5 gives 1.06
